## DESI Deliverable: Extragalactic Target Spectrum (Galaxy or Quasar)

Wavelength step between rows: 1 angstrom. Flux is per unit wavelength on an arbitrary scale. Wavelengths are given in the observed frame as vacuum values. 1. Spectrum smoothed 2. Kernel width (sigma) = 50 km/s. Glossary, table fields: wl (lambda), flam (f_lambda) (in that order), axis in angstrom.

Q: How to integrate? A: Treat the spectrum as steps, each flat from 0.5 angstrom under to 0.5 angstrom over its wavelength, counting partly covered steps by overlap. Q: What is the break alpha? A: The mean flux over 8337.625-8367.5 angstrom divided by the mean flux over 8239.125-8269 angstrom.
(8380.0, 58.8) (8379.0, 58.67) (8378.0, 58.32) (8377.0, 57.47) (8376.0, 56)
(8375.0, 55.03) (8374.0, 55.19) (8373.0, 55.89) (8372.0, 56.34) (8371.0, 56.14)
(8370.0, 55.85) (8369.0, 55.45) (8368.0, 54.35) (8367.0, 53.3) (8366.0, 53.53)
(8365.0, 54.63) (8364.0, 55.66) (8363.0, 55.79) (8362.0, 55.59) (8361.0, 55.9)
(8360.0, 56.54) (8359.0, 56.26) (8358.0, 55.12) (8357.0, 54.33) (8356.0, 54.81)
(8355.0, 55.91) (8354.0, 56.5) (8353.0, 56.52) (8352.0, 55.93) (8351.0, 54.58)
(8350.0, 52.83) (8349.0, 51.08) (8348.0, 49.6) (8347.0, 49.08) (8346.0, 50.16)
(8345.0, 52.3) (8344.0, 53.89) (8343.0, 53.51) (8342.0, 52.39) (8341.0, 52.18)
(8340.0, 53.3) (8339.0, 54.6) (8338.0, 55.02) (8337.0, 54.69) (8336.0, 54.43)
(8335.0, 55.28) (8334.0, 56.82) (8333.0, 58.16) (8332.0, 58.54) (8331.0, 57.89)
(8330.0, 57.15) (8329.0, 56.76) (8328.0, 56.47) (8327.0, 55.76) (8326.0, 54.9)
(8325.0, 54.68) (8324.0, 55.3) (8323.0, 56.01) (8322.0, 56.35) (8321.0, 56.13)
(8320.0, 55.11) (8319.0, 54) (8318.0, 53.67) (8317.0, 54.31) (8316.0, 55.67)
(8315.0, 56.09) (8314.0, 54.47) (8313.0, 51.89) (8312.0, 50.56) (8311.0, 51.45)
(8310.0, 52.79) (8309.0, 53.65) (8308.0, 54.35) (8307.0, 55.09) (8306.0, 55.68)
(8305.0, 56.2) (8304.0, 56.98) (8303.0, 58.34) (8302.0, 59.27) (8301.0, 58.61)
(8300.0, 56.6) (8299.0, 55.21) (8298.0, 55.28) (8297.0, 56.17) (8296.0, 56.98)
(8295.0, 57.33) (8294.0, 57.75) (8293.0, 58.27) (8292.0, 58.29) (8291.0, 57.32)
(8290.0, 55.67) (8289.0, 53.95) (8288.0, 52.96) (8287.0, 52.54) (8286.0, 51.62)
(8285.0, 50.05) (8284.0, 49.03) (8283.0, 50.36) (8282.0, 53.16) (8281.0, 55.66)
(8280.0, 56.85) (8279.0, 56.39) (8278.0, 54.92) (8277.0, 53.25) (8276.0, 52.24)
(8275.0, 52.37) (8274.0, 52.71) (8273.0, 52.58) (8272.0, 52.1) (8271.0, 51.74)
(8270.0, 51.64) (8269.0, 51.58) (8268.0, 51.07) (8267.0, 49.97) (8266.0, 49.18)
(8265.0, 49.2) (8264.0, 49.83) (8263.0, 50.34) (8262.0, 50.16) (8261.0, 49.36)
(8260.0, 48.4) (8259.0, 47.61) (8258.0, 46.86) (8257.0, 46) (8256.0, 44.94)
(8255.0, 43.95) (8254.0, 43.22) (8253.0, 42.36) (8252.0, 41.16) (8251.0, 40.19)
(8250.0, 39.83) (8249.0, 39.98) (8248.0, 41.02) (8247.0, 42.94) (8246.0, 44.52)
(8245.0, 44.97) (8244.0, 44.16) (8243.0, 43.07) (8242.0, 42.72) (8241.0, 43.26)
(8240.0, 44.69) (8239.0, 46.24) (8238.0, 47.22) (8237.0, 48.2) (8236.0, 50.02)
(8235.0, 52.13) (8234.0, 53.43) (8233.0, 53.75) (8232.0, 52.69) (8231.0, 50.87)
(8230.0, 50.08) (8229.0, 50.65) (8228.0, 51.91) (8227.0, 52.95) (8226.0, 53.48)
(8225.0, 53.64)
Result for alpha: 1.19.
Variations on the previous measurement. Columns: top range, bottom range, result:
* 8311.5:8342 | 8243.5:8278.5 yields 1.16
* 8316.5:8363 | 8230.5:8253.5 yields 1.20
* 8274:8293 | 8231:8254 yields 1.18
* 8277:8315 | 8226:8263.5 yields 1.17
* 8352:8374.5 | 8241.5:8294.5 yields 1.12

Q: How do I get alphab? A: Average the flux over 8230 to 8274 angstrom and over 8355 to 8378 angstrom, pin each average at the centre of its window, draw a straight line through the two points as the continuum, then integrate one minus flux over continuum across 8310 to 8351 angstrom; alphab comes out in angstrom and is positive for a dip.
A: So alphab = -1.09 angstrom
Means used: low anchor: 47.3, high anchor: 55.5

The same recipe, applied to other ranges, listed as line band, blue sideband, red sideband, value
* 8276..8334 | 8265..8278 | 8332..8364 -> -2.5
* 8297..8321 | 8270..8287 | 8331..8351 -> -0.8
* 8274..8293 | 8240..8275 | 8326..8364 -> -1.8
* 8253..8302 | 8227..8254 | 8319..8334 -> -1.6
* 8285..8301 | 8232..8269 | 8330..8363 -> -1.8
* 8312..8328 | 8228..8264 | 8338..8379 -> -0.9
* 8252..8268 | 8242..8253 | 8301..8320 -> -0.9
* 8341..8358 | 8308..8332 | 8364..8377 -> 0.5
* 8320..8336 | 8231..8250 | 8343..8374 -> -1.2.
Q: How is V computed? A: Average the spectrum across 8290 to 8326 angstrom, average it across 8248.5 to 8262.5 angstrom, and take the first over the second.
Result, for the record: 1.25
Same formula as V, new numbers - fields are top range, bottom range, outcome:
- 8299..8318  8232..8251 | 1.20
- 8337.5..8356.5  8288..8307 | 0.94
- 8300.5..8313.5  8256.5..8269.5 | 1.12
